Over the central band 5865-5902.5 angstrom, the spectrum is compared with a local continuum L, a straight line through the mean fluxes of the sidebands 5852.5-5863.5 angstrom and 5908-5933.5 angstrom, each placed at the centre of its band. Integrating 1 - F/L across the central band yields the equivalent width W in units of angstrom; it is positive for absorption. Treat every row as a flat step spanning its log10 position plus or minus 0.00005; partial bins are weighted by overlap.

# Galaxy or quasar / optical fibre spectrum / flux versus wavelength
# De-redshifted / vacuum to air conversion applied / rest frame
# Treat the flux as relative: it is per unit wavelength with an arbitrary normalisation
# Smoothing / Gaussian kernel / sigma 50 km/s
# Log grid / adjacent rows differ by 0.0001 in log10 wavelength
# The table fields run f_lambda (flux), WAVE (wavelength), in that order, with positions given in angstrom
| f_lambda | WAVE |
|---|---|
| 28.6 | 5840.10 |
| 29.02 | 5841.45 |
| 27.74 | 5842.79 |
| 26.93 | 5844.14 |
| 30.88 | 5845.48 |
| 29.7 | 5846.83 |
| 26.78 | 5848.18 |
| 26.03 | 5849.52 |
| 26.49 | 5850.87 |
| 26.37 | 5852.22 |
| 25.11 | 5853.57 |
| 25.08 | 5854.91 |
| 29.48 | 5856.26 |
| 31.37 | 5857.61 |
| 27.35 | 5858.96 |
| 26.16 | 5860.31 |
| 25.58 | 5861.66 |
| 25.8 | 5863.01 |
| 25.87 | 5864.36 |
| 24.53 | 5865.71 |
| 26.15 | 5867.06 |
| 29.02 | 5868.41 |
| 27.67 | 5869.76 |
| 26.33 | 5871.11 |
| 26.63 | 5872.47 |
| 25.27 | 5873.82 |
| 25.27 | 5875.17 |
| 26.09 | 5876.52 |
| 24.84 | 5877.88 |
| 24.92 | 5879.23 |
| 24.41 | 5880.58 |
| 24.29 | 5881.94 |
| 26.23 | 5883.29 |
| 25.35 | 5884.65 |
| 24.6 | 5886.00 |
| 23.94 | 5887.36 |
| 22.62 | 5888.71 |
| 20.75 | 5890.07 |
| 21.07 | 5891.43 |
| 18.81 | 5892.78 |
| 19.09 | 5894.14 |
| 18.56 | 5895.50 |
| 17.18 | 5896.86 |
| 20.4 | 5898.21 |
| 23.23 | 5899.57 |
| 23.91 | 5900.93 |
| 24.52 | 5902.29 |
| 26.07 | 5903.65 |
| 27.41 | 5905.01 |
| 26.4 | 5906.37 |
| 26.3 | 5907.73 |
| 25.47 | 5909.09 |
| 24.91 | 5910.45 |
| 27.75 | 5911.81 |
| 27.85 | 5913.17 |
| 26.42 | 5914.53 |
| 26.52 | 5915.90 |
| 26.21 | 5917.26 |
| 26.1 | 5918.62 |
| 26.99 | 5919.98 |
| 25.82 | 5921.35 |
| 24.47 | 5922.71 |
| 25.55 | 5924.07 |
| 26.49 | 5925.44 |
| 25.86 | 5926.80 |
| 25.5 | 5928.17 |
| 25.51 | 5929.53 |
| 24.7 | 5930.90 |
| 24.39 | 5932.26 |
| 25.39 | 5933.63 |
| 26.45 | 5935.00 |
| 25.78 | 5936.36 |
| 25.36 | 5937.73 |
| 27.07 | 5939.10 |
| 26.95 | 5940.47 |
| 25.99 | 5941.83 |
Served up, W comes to 4.0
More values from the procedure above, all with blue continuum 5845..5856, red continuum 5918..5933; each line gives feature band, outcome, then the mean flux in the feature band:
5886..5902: 3.11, 21.1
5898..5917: 0.20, 25.6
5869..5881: 0.37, 25.8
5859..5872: 0.18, 26.4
